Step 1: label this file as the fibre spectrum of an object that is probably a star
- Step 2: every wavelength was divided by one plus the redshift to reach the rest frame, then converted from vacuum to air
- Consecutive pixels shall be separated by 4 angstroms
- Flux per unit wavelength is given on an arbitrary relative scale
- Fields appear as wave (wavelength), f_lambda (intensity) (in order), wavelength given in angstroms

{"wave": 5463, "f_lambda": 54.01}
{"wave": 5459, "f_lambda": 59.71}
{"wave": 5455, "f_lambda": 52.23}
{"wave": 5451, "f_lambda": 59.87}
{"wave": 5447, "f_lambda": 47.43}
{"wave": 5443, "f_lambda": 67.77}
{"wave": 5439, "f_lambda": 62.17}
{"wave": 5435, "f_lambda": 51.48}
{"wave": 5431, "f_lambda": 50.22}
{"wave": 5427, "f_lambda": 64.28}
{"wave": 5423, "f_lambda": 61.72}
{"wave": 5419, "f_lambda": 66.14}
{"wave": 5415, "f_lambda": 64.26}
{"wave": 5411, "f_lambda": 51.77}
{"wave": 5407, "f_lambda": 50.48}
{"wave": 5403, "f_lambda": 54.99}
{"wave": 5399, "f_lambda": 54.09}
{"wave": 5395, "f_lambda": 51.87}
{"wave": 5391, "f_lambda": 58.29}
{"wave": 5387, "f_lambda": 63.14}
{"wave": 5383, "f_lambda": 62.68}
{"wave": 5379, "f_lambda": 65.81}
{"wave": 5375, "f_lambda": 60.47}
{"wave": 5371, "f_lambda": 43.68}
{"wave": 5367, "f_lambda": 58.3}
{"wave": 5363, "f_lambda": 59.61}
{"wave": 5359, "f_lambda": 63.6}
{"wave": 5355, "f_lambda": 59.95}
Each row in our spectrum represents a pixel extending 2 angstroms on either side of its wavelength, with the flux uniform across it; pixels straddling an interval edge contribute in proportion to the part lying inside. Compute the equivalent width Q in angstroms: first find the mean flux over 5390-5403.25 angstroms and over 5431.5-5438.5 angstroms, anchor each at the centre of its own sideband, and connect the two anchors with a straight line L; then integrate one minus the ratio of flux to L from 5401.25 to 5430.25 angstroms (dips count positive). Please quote -2.5 angstroms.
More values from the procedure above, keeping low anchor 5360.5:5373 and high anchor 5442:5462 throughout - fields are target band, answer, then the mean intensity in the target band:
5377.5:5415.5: -1.6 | 57.4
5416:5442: -1.8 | 59.8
